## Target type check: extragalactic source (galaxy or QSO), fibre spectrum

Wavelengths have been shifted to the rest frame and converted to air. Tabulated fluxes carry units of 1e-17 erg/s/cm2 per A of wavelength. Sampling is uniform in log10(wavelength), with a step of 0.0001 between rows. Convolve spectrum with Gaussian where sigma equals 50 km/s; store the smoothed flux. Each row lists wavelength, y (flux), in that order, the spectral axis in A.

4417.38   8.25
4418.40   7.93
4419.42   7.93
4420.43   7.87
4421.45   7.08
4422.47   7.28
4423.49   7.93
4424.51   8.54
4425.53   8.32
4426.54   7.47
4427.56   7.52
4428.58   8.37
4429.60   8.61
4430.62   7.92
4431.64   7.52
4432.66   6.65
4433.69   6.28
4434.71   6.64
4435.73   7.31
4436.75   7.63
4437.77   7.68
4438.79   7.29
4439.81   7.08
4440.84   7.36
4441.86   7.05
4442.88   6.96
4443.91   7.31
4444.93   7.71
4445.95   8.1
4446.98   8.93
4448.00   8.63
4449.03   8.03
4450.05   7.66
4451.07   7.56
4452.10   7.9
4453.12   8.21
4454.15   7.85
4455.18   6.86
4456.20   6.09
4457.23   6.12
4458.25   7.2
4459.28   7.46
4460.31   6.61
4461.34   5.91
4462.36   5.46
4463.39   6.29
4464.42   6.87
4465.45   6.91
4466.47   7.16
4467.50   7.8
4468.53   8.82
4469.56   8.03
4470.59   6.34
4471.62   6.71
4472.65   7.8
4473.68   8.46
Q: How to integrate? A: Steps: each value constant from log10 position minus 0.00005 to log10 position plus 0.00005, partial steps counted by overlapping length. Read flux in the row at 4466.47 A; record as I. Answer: 7.16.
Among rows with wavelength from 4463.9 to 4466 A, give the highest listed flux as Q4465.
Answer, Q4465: 6.91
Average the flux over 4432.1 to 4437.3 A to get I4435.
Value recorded 6.91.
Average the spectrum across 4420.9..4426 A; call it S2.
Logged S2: 7.81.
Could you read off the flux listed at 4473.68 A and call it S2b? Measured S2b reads 8.46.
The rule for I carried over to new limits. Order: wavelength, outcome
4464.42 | 6.87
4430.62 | 7.92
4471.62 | 6.71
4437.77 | 7.68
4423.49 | 7.93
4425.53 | 8.32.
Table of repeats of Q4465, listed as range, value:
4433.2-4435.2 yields 6.64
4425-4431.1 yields 8.61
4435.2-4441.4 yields 7.68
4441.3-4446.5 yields 8.1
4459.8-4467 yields 7.16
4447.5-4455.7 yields 8.63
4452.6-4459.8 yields 8.21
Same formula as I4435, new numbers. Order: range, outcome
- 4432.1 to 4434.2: 6.47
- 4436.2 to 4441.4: 7.41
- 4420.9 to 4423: 7.18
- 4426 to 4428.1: 7.55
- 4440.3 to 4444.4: 7.15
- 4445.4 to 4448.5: 8.55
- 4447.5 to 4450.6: 8.11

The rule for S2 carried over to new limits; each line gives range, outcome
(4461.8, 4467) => 6.55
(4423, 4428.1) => 7.97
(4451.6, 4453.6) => 8.07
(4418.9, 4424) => 7.62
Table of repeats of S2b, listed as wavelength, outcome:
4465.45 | 6.91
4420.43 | 7.87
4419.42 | 7.93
